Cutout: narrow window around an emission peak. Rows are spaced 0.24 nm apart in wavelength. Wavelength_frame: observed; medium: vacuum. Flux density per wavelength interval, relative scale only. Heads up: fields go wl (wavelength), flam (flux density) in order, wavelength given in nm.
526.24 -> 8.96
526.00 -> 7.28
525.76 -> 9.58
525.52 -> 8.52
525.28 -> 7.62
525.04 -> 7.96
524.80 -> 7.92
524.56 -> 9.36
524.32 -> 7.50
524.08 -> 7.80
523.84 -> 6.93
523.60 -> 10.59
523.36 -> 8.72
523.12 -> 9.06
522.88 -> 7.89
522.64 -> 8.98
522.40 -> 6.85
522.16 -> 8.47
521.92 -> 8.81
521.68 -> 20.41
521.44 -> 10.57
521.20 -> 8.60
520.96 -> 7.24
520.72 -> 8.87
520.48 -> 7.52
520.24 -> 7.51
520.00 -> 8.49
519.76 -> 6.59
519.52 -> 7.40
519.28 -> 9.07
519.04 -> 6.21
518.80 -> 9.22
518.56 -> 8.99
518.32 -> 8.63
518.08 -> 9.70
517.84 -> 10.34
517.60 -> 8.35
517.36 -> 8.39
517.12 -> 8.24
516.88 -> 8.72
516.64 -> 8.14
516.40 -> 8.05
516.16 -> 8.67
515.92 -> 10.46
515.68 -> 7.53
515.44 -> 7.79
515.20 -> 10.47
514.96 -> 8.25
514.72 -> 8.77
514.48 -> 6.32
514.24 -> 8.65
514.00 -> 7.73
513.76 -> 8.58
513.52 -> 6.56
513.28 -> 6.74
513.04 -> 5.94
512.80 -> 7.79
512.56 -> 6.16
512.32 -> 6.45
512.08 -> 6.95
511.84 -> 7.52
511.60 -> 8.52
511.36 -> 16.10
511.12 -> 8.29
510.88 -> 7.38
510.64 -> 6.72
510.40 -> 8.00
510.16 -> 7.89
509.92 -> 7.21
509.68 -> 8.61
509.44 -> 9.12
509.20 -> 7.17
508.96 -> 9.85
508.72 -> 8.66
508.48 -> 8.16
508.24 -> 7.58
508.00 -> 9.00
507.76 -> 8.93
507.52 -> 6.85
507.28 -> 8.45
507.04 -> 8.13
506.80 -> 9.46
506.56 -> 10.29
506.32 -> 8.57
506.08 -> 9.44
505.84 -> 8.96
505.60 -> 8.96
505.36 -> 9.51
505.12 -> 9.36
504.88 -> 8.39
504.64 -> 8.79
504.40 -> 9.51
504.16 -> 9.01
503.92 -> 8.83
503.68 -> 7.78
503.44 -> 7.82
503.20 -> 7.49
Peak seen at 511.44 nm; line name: H-beta 4861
